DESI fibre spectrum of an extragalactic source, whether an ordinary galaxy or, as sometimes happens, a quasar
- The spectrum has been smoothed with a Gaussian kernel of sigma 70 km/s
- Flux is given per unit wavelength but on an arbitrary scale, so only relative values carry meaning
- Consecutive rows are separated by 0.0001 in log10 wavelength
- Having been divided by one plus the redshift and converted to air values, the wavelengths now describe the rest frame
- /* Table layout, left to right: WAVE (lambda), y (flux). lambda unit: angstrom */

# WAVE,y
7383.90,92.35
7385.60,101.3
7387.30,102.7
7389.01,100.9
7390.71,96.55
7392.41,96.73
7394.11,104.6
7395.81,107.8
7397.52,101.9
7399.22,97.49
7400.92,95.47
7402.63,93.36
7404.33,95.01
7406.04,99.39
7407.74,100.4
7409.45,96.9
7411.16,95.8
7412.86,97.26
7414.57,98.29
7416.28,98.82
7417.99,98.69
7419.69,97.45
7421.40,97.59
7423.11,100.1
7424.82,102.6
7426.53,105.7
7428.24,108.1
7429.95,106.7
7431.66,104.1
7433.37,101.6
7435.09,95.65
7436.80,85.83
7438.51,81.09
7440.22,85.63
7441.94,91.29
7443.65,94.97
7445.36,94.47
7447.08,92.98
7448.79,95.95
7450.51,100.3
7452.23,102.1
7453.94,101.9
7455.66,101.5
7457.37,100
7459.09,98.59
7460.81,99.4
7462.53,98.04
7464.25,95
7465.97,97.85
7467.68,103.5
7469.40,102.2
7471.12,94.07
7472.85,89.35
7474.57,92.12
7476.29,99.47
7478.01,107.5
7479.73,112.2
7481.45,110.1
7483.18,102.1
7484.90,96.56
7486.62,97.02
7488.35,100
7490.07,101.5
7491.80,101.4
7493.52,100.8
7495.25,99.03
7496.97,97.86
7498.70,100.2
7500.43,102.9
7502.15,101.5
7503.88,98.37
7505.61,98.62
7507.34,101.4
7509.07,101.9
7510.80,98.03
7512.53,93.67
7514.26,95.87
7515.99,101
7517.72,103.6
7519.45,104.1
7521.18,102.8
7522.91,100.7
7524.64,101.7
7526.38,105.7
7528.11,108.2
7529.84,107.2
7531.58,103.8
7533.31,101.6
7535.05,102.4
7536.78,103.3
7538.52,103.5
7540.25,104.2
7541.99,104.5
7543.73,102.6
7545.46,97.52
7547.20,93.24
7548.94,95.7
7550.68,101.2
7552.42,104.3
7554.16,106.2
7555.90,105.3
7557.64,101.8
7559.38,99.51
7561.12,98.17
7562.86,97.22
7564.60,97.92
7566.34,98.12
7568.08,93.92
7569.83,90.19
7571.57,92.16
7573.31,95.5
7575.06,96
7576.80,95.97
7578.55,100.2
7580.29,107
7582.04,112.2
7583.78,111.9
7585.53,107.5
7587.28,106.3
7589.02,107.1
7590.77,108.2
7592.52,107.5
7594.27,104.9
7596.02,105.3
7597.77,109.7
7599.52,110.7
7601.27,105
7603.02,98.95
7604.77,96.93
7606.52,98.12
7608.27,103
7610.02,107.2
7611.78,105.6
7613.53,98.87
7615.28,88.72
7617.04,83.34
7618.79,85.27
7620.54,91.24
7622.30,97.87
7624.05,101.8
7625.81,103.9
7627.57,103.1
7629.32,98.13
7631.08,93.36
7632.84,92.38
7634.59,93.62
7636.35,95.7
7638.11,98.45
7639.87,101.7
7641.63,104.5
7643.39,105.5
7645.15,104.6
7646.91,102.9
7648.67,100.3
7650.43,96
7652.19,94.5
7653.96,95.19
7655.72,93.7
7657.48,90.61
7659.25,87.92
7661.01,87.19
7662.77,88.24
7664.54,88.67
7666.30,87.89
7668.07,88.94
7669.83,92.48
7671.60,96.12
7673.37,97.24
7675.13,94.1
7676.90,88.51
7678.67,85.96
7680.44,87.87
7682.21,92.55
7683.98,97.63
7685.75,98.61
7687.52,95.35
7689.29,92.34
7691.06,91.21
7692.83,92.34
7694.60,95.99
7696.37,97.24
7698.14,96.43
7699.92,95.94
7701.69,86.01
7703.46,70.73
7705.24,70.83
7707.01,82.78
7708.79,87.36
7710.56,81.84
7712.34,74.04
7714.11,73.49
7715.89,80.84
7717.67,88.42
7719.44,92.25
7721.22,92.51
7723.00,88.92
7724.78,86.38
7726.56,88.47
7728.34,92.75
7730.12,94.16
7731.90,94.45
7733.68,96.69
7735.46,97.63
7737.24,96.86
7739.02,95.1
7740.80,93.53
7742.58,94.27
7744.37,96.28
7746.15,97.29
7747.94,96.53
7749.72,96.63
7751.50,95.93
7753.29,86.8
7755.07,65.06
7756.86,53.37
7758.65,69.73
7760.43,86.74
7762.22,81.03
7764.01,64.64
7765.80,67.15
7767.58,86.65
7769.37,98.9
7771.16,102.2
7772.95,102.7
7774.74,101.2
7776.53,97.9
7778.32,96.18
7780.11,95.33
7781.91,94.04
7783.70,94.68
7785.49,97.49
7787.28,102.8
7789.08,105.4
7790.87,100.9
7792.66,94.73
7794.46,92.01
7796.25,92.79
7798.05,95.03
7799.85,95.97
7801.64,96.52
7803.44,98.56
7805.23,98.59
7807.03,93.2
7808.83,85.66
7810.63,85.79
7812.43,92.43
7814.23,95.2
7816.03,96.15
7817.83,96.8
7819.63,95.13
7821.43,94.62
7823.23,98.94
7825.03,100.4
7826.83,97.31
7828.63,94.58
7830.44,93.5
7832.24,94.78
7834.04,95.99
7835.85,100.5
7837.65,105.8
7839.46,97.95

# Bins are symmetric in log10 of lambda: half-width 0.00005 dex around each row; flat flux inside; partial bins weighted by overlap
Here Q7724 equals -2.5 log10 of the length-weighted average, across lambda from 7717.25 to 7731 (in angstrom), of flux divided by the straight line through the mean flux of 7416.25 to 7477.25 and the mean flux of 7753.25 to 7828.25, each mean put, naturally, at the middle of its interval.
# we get 0.03 mag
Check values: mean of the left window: 97.6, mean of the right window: 91.7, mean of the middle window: 90.5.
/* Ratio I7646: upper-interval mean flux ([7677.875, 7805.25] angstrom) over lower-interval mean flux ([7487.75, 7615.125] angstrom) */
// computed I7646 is 0.89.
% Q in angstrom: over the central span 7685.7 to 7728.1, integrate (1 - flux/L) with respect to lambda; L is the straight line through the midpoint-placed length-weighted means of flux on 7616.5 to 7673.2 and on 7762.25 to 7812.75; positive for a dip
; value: 3.2 angstrom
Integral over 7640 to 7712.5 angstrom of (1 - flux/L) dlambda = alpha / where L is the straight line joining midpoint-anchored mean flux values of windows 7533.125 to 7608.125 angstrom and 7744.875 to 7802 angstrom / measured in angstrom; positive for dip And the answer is 3.2 angstrom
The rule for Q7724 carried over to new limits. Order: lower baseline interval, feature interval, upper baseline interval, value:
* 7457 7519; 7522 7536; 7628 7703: -0.06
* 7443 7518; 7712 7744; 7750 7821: 0.03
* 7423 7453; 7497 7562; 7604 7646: -0.04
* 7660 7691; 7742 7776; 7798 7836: 0.09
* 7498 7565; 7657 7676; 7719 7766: 0.02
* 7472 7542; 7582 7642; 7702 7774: -0.07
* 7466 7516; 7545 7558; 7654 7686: -0.04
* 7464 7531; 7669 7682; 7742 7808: 0.04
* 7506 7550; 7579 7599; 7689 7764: -0.11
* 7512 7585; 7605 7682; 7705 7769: -0.02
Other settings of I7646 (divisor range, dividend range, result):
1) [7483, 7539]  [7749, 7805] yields 0.90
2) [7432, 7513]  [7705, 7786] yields 0.90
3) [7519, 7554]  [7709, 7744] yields 0.88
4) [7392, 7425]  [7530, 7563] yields 1.03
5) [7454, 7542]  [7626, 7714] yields 0.92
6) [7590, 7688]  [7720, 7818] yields 0.95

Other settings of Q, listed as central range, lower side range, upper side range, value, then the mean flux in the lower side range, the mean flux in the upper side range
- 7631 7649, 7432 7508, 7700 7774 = -1.7 angstrom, 98.3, 86.7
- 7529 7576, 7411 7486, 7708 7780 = -2.4 angstrom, 98.5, 88.4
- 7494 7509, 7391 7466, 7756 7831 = -0.5 angstrom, 98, 92.5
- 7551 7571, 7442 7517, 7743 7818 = -0.4 angstrom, 99.3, 91.5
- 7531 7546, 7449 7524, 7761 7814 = -0.6 angstrom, 100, 93.4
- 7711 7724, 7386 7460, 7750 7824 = 1.2 angstrom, 98.3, 91.4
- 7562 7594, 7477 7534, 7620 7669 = -0.9 angstrom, 102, 96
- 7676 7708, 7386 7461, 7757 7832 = 1.6 angstrom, 98.3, 93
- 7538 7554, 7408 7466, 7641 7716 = -1.1 angstrom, 97.7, 91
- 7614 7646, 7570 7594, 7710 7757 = 0.6 angstrom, 103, 89.1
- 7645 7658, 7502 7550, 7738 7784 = -0.3 angstrom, 101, 88.8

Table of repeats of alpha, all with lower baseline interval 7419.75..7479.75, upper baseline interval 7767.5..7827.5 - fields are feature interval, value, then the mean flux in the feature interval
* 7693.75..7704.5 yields 0.7 angstrom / 90.1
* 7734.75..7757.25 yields 1.5 angstrom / 90.4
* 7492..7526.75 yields -0.9 angstrom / 100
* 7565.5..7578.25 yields 0.3 angstrom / 94.8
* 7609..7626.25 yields 0.2 angstrom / 96.2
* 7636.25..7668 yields 0.5 angstrom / 95.6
